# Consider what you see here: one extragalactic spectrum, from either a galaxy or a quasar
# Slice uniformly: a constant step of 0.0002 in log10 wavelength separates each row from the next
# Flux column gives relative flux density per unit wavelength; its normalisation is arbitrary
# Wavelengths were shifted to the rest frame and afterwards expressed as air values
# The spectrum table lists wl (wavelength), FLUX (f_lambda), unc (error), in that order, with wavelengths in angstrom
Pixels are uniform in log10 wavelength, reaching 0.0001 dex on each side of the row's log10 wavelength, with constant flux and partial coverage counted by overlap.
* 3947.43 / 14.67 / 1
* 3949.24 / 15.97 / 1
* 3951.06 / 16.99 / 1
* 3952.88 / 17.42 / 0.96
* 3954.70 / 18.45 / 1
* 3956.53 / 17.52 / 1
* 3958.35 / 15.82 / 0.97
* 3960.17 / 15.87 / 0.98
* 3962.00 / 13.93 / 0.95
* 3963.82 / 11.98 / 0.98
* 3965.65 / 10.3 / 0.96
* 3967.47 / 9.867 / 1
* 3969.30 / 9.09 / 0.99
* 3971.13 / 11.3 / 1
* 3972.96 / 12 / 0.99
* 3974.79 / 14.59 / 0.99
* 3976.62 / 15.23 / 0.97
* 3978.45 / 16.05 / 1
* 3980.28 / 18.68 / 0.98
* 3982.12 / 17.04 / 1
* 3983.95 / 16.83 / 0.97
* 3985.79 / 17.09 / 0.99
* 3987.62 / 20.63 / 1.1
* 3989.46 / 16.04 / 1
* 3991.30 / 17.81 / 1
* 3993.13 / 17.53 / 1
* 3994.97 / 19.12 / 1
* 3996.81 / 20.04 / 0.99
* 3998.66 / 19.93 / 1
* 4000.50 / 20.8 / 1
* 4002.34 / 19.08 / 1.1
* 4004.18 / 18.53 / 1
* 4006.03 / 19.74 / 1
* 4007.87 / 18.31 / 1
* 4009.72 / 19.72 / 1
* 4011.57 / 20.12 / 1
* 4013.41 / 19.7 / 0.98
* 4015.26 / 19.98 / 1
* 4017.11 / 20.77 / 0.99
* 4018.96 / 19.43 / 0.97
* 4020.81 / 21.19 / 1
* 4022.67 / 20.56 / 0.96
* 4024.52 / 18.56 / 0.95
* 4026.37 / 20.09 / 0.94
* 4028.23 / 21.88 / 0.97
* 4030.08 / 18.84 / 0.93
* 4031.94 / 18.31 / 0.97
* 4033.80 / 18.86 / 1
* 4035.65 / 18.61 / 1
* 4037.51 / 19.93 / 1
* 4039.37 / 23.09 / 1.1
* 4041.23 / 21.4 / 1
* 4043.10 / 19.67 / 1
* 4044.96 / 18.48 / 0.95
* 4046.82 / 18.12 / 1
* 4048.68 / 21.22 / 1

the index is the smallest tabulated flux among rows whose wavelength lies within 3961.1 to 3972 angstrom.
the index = 9.09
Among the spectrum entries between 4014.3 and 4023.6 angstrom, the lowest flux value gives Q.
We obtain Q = 19.43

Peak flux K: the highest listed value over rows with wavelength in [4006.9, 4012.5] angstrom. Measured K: 20.12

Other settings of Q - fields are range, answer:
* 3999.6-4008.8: 18.31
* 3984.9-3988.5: 17.09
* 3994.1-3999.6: 19.12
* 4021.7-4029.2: 18.56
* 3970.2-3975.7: 11.3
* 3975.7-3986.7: 15.23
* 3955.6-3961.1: 15.82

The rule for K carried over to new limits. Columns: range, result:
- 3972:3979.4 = 16.05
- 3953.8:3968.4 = 18.45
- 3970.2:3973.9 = 12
